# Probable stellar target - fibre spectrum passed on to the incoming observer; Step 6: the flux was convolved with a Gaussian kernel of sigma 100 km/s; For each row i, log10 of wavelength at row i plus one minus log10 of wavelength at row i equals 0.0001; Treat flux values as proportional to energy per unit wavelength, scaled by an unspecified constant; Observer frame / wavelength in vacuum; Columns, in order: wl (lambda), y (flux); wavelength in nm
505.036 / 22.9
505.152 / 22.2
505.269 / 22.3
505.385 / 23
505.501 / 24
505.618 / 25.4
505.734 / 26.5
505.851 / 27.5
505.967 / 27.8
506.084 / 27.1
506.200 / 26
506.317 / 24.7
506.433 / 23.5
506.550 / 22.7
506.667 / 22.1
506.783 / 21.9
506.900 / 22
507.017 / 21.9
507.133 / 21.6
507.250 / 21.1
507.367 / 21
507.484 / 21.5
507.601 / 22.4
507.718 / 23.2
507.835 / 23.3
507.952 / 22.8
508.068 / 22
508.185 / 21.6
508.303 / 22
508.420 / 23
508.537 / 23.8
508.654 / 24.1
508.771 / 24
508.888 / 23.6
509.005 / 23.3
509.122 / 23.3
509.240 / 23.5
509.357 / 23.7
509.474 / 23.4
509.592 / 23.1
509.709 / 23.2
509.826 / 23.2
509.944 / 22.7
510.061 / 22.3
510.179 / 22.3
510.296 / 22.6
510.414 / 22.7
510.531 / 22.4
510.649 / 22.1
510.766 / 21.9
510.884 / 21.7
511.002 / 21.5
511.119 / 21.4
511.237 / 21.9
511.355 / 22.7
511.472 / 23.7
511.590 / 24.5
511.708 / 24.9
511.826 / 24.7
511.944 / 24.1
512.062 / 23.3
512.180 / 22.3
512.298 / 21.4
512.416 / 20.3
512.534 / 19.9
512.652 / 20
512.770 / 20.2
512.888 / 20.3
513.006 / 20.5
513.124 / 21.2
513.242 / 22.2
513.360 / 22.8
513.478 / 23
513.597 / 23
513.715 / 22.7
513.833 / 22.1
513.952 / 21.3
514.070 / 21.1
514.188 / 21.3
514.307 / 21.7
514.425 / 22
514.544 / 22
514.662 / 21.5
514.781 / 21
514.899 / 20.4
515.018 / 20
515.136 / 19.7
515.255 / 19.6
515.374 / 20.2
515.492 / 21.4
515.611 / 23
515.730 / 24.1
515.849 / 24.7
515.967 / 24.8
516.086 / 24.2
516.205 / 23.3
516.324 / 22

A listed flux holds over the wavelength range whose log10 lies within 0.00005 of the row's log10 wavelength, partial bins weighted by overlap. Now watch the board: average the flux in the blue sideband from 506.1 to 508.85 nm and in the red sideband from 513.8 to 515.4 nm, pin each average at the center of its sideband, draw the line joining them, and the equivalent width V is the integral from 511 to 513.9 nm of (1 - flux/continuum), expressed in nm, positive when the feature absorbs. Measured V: -0.09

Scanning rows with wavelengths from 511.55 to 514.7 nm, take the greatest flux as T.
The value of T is 24.9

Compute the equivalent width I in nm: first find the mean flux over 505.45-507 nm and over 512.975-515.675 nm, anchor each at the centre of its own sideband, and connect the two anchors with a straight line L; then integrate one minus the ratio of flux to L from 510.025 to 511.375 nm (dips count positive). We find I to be 0.05 nm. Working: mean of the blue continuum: 24.6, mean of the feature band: 22.1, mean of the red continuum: 21.5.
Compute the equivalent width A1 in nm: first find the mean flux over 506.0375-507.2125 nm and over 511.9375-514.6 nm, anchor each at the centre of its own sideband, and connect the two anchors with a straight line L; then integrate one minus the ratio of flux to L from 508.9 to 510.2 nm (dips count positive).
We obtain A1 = -0.033 nm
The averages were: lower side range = 23.3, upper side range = 21.6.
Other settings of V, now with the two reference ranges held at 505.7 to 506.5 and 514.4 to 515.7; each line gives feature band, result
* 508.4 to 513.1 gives 0.18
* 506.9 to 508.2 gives 0.17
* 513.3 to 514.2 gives -0.02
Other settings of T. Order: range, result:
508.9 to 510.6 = 23.7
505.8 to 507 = 27.8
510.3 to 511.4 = 22.7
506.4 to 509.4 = 24.1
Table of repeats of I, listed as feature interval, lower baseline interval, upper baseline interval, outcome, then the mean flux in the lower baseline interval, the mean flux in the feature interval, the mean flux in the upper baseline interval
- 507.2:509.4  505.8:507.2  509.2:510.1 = 0.07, 24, 22.8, 23.2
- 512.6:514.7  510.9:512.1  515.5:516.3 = 0.17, 23.2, 21.6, 23.7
